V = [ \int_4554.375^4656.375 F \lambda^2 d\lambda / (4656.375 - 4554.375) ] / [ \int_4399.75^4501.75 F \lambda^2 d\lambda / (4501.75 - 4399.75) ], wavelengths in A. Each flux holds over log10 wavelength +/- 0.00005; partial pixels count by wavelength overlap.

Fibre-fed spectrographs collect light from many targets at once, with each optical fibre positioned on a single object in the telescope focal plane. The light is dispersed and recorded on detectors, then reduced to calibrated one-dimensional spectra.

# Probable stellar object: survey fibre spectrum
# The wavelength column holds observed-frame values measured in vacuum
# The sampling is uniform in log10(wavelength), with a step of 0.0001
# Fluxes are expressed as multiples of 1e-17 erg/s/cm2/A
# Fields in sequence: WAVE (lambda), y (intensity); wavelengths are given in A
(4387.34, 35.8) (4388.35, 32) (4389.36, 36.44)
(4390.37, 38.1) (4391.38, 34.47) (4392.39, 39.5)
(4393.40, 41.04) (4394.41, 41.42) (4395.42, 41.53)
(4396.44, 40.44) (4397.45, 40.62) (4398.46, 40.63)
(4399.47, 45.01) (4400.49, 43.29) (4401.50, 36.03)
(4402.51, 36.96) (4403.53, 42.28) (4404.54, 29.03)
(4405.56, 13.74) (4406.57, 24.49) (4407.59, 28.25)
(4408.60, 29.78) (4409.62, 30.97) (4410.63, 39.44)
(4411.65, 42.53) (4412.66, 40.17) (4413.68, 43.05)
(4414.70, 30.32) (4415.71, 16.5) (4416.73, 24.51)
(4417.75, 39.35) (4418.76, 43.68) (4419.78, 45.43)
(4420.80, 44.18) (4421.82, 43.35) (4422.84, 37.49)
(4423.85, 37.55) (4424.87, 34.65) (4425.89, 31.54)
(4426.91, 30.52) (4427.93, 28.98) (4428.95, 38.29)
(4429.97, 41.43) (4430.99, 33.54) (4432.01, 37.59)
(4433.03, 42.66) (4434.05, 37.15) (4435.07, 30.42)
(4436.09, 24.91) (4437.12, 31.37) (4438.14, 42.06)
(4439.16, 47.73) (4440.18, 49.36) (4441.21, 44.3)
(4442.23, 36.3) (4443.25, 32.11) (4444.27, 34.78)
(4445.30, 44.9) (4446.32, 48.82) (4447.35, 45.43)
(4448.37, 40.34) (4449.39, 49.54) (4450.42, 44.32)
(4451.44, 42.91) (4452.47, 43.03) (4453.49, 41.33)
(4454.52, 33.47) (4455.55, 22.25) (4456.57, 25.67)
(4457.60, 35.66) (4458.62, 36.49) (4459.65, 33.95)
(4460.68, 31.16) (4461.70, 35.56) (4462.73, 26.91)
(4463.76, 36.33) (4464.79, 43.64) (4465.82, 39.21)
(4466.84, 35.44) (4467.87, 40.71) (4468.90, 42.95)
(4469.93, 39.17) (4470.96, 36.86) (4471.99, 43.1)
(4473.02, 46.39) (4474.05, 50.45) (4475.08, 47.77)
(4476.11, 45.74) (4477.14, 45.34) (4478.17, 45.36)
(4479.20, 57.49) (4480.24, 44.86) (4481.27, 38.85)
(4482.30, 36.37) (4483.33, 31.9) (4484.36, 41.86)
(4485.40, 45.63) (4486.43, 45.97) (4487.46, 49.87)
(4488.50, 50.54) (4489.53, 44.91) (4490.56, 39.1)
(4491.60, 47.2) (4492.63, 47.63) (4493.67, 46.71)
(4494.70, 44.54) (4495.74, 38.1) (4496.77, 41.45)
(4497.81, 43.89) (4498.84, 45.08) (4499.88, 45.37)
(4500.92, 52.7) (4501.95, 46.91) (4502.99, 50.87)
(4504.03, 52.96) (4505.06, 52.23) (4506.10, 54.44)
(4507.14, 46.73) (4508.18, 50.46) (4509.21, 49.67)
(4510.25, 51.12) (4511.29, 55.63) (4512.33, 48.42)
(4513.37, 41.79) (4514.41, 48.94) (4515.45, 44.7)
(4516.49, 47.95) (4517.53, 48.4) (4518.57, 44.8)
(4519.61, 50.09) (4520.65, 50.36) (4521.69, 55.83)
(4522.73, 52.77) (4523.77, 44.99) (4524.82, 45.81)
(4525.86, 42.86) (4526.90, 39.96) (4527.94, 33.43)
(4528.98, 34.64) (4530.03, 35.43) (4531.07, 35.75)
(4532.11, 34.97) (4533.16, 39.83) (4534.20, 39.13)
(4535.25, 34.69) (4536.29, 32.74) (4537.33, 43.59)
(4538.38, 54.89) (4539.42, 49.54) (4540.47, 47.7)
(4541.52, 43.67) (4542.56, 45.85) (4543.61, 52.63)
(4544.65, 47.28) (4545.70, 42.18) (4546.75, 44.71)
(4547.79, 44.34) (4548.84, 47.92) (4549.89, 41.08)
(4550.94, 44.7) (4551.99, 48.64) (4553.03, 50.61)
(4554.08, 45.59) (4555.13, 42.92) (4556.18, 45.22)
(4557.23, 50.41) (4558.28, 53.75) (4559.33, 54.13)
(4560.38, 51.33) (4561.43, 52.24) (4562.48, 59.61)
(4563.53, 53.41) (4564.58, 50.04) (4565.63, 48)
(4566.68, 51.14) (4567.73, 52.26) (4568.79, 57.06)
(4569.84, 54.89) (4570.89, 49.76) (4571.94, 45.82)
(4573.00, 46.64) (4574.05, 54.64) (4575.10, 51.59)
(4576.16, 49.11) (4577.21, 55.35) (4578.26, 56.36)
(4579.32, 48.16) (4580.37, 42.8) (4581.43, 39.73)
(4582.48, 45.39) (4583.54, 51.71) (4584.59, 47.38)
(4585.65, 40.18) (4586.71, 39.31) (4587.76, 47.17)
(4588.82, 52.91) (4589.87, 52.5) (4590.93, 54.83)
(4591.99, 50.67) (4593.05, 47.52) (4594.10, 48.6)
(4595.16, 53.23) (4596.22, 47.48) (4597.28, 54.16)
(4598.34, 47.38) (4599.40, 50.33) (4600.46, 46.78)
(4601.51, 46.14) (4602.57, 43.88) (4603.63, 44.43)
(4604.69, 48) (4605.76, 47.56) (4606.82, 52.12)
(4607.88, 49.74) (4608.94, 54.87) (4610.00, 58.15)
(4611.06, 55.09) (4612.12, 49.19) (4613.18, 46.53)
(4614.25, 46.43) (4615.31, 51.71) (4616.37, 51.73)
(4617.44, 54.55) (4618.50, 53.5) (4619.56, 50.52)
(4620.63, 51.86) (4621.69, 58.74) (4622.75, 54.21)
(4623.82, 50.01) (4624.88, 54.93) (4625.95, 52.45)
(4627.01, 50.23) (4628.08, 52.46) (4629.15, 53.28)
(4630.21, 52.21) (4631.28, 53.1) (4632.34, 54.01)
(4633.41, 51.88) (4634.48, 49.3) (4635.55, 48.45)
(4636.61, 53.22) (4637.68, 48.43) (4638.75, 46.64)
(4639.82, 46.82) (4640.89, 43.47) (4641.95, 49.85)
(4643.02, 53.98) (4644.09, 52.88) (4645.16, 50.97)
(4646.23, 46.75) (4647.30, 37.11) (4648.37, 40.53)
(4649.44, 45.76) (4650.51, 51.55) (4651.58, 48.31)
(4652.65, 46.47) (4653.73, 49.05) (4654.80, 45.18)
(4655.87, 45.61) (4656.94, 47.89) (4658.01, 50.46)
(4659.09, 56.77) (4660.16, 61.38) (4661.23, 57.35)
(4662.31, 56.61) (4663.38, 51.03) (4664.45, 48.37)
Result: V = 1.36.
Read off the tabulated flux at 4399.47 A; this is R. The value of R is 45.01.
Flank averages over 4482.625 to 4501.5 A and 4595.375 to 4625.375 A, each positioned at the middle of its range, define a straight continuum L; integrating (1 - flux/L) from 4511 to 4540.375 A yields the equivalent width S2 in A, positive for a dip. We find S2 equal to 1.5 A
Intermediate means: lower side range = 44.5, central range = 44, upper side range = 50.7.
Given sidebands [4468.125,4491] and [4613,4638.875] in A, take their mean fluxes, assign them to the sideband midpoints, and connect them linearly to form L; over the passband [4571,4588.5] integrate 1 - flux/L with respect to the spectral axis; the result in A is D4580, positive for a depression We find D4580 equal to 0.58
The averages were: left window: 44.1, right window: 51.8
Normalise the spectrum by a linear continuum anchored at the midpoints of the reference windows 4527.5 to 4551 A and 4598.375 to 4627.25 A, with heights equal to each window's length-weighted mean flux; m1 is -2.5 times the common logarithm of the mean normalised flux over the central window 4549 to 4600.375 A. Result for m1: -0.07 mag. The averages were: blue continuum 42.2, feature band 49.5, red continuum 50.8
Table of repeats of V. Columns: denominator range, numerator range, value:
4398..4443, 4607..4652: 1.54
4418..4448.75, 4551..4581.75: 1.38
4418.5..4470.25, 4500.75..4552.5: 1.25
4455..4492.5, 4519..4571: 1.18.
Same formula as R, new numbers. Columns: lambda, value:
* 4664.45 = 48.37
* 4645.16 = 50.97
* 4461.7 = 35.56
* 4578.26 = 56.36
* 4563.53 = 53.41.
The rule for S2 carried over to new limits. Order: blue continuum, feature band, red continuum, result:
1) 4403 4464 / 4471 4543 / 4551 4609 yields -4.25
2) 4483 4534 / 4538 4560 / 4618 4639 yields 0.14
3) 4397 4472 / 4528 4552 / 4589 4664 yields 0.99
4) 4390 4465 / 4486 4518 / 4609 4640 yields -3.75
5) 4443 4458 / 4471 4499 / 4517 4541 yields -2.51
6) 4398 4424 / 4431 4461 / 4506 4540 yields 0.21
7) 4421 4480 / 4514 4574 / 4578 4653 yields -2.04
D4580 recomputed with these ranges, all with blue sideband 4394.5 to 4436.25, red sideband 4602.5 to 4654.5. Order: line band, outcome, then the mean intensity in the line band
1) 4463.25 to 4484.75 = -1.4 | 42.4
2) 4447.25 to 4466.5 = 0.8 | 37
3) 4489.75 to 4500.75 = -0.8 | 44.2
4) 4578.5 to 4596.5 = -0.1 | 47.8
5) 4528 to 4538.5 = 1.5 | 37.7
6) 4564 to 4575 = -1.2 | 51.1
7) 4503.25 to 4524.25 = -3.6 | 49.6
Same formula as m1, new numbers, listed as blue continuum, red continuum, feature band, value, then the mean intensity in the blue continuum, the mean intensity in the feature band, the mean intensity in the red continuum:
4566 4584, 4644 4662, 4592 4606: 0.035 mag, 50.1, 48.2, 49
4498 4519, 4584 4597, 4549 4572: -0.032 mag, 48.9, 50.2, 48.6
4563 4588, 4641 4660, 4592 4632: -0.048 mag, 49.1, 50.9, 48.4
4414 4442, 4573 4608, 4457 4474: 0.041 mag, 36.7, 38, 48.7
